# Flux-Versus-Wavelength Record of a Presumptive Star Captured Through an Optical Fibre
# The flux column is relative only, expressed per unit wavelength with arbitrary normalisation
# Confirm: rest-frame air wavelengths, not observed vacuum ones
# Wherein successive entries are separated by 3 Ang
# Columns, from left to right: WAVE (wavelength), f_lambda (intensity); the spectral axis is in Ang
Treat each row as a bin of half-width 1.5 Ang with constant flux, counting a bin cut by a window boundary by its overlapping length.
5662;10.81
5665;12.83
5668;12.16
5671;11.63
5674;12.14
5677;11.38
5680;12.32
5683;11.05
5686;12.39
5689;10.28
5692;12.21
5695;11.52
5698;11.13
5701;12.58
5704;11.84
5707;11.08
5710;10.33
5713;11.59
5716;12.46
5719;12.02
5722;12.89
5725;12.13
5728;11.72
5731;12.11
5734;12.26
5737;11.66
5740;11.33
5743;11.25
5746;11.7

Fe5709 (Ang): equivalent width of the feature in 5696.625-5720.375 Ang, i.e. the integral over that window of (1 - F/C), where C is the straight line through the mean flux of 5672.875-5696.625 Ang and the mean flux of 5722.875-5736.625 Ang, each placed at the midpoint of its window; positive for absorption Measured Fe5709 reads 0.5 Ang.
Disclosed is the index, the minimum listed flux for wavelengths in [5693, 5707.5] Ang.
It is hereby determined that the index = 11.08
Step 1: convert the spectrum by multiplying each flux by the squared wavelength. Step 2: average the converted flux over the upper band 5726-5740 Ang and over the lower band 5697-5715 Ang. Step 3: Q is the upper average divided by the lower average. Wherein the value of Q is 1.0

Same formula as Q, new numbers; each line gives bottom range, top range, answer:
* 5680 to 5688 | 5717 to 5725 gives 1.07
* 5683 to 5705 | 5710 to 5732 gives 1.04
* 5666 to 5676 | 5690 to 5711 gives 0.97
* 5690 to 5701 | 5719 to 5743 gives 1.04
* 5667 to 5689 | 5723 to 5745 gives 1.02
